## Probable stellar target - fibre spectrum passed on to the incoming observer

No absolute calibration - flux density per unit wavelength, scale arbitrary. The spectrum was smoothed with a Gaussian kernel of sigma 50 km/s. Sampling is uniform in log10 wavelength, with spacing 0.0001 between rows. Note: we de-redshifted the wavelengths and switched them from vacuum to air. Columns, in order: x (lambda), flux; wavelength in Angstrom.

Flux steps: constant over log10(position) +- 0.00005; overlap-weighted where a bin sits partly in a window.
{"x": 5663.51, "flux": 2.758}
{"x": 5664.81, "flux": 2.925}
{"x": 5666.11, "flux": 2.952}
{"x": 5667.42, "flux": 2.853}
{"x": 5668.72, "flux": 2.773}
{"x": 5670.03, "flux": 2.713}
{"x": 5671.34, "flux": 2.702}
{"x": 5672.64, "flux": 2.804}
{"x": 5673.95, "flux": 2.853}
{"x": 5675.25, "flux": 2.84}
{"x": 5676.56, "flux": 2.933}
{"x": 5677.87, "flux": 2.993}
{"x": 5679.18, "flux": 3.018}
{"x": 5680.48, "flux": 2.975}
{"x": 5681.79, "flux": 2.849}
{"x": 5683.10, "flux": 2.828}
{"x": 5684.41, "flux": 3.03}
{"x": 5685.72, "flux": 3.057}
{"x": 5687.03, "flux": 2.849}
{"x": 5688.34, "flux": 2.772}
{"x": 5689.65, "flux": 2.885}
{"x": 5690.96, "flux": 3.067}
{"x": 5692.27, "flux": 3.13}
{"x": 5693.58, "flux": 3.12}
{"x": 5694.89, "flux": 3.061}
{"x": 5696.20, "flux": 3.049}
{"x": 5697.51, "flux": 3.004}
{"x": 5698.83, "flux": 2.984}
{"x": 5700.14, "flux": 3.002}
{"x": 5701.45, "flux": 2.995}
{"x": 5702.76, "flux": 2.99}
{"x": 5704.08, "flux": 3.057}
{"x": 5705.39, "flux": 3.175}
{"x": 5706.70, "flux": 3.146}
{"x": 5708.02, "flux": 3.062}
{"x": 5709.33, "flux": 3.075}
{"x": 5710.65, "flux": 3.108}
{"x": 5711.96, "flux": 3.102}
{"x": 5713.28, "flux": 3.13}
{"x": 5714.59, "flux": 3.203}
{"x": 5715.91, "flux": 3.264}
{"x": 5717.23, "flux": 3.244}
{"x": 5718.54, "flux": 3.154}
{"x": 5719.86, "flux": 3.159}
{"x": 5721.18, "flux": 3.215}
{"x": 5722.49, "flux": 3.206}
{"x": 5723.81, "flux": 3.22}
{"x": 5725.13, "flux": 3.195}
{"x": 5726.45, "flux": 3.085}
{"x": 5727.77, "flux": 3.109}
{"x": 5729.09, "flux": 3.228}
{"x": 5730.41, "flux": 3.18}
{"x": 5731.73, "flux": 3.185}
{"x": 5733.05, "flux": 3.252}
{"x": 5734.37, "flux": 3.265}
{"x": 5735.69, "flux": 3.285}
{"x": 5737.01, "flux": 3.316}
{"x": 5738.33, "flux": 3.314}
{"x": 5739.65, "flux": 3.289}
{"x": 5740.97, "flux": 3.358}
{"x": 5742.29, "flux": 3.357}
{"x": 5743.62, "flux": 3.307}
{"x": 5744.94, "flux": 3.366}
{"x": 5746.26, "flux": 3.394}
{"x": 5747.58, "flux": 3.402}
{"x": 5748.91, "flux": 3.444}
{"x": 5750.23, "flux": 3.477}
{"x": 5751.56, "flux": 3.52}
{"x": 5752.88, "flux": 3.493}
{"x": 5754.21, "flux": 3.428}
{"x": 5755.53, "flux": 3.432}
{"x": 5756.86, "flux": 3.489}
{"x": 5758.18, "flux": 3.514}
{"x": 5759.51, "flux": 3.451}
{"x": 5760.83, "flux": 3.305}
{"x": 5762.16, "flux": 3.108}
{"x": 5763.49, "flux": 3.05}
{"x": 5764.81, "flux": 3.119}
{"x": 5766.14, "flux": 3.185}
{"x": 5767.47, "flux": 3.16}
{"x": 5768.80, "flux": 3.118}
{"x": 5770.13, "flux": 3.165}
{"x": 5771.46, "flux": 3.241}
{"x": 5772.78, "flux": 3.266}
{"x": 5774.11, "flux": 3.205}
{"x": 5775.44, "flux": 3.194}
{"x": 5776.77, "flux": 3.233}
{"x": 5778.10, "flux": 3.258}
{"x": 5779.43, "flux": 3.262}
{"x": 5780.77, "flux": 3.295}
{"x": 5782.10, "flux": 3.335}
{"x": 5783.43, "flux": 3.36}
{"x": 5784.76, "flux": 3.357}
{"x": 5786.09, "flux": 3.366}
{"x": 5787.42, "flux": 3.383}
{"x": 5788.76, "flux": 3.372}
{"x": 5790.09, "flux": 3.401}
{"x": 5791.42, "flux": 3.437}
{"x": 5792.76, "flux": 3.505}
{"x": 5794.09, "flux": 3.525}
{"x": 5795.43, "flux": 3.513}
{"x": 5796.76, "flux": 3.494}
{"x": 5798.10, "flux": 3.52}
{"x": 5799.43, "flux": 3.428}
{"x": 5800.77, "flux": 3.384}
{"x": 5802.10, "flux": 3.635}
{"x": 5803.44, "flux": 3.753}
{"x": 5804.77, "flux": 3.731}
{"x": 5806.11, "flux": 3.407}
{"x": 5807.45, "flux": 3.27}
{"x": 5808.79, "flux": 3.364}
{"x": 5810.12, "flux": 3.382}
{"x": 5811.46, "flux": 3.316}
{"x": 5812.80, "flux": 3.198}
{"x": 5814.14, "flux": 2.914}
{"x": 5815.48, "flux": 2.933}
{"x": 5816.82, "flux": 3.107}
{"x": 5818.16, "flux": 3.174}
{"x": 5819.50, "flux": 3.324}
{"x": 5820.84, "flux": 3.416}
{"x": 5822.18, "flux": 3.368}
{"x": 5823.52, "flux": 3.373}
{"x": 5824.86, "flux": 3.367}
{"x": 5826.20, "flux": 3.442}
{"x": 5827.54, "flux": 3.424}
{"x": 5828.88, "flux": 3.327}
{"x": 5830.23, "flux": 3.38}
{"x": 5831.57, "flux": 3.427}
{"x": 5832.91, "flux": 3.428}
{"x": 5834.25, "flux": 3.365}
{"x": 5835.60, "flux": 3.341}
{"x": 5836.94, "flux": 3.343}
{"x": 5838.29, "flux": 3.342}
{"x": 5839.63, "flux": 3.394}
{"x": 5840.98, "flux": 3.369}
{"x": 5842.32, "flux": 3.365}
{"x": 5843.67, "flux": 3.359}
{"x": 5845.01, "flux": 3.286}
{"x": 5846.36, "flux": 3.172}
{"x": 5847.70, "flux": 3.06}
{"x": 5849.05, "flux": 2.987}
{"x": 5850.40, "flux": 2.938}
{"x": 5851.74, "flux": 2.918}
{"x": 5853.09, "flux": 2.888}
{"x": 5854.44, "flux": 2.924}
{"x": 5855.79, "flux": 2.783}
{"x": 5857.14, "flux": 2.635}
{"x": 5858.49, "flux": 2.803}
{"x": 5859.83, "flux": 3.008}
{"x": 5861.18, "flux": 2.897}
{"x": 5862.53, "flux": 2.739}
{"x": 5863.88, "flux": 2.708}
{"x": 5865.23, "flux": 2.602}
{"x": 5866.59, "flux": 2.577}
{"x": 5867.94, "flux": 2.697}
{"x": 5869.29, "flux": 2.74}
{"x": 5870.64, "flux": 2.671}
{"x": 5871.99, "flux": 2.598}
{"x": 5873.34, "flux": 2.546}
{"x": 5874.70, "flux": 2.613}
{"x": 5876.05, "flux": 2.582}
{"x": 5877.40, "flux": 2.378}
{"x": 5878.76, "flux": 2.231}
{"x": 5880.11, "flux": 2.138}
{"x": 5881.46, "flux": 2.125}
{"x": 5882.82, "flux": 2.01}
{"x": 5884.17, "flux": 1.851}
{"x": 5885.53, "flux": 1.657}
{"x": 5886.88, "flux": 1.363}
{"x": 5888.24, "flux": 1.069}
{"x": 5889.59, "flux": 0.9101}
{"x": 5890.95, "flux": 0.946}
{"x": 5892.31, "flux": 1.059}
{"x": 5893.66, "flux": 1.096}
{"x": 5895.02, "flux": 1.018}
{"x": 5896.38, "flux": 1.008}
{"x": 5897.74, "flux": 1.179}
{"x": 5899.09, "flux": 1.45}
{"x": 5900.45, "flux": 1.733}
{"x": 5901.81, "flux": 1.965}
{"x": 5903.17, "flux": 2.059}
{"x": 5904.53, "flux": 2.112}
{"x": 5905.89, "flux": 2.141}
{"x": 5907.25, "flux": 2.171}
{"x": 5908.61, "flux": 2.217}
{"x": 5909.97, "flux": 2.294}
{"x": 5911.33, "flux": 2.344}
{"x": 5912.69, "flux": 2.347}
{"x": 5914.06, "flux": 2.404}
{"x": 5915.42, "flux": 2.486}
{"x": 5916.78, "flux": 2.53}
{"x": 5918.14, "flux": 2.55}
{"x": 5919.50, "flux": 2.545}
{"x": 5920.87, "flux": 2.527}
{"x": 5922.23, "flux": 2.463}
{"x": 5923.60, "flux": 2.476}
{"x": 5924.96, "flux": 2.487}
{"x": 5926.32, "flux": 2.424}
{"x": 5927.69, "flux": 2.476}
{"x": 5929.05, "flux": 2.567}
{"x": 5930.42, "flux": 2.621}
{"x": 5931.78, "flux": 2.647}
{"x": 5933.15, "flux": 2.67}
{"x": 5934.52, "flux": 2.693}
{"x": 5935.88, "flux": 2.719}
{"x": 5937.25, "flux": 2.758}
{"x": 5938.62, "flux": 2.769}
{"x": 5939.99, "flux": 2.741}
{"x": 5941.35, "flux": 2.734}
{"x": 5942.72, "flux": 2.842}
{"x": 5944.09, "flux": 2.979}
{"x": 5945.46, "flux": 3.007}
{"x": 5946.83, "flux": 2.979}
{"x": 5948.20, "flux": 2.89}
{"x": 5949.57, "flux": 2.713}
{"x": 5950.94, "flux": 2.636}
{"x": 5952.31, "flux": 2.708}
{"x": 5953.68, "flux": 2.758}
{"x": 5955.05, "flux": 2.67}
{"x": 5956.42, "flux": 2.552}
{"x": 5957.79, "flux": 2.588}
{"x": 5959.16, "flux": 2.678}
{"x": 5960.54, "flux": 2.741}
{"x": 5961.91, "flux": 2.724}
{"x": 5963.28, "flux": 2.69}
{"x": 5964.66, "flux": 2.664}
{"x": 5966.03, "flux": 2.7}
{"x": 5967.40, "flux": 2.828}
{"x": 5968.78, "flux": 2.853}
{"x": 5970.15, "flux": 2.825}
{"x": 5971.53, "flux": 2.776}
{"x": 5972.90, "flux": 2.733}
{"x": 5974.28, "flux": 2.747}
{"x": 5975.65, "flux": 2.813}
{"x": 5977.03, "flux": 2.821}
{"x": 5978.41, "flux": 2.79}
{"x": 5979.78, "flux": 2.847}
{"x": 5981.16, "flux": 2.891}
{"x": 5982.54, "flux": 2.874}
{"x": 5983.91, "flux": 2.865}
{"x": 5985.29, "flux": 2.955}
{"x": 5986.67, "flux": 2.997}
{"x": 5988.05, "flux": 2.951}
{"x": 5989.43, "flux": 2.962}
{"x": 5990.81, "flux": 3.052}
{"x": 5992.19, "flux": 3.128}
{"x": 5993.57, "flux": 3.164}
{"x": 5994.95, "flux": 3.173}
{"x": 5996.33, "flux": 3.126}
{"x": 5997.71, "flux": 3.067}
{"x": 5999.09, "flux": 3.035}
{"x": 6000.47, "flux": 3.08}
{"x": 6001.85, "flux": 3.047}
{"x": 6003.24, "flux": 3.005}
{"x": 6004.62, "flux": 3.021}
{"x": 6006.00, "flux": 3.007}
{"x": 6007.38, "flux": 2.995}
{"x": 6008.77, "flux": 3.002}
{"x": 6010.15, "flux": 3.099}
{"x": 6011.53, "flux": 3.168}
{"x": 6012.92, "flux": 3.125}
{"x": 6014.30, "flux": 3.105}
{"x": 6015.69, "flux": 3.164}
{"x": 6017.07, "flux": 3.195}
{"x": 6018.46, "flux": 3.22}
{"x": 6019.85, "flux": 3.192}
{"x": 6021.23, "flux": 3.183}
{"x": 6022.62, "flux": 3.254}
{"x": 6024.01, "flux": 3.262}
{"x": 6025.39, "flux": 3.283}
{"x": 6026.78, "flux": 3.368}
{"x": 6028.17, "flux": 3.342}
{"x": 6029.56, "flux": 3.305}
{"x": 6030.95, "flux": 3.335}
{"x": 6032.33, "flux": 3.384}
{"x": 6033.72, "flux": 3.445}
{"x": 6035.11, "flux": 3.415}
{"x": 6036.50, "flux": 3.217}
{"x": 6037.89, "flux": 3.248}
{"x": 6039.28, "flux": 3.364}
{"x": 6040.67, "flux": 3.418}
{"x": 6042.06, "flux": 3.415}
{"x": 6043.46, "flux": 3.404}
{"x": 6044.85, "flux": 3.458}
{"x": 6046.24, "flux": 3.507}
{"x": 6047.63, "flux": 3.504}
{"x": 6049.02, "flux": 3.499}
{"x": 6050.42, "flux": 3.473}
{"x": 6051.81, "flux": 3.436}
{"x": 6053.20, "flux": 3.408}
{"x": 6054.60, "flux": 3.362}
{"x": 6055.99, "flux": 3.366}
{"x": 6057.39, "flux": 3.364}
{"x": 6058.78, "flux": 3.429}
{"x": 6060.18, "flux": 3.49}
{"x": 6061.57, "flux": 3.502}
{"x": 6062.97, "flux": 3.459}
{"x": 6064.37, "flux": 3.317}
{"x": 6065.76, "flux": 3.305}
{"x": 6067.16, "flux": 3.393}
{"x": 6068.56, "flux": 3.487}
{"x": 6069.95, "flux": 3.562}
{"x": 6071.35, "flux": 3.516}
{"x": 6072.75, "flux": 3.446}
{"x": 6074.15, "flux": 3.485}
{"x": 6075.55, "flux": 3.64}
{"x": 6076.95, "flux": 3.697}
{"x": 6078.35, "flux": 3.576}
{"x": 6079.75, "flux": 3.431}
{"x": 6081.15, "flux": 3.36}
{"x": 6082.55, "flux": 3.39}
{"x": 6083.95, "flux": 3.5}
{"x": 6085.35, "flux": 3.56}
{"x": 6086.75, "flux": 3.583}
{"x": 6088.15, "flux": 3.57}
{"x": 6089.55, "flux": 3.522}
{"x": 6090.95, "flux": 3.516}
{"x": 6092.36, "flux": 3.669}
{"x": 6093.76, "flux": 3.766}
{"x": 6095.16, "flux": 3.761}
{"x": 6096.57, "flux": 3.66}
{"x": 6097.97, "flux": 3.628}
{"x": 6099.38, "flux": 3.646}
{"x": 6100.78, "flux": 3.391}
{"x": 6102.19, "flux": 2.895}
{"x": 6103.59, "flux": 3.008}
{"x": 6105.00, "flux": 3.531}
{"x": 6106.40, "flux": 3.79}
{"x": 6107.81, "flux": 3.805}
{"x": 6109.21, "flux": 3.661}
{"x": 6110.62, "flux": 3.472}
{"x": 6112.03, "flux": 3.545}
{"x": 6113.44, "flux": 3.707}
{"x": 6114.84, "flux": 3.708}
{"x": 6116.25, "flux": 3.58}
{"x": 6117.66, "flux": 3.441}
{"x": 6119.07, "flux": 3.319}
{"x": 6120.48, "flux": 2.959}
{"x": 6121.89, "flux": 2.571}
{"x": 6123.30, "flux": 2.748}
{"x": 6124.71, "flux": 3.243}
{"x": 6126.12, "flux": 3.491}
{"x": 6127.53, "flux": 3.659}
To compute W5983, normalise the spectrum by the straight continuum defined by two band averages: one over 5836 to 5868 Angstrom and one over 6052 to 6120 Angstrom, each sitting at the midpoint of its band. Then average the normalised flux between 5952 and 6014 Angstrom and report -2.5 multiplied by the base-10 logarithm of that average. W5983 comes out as 0.14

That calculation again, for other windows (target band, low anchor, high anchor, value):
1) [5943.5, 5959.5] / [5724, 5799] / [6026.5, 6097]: 0.23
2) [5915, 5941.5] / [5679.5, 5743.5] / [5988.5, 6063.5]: 0.23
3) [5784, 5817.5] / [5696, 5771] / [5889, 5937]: -0.20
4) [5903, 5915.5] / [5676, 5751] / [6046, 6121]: 0.42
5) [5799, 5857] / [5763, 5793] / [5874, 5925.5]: -0.20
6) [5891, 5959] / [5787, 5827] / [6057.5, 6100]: 0.41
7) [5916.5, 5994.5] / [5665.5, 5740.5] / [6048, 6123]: 0.21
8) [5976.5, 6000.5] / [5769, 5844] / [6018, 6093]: 0.14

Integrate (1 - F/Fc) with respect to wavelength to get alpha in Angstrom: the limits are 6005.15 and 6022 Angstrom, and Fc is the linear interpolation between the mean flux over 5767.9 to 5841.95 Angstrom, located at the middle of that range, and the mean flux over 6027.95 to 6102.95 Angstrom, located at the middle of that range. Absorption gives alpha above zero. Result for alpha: 1.6 Angstrom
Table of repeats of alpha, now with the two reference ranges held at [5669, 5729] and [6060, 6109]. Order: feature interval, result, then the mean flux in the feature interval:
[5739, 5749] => -0.9 Angstrom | 3.36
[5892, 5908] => 8.2 Angstrom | 1.6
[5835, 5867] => 2.0 Angstrom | 3.02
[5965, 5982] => 2.9 Angstrom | 2.8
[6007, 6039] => 1.9 Angstrom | 3.23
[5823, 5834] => -0.7 Angstrom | 3.4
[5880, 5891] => 5.7 Angstrom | 1.57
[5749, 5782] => -1.9 Angstrom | 3.29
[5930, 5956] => 4.5 Angstrom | 2.76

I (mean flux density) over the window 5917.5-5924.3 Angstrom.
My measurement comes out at 2.51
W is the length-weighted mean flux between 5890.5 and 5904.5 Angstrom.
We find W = 1.39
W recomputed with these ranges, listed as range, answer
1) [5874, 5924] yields 1.94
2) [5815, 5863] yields 3.18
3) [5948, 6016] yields 2.9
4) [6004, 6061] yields 3.3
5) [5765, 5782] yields 3.21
